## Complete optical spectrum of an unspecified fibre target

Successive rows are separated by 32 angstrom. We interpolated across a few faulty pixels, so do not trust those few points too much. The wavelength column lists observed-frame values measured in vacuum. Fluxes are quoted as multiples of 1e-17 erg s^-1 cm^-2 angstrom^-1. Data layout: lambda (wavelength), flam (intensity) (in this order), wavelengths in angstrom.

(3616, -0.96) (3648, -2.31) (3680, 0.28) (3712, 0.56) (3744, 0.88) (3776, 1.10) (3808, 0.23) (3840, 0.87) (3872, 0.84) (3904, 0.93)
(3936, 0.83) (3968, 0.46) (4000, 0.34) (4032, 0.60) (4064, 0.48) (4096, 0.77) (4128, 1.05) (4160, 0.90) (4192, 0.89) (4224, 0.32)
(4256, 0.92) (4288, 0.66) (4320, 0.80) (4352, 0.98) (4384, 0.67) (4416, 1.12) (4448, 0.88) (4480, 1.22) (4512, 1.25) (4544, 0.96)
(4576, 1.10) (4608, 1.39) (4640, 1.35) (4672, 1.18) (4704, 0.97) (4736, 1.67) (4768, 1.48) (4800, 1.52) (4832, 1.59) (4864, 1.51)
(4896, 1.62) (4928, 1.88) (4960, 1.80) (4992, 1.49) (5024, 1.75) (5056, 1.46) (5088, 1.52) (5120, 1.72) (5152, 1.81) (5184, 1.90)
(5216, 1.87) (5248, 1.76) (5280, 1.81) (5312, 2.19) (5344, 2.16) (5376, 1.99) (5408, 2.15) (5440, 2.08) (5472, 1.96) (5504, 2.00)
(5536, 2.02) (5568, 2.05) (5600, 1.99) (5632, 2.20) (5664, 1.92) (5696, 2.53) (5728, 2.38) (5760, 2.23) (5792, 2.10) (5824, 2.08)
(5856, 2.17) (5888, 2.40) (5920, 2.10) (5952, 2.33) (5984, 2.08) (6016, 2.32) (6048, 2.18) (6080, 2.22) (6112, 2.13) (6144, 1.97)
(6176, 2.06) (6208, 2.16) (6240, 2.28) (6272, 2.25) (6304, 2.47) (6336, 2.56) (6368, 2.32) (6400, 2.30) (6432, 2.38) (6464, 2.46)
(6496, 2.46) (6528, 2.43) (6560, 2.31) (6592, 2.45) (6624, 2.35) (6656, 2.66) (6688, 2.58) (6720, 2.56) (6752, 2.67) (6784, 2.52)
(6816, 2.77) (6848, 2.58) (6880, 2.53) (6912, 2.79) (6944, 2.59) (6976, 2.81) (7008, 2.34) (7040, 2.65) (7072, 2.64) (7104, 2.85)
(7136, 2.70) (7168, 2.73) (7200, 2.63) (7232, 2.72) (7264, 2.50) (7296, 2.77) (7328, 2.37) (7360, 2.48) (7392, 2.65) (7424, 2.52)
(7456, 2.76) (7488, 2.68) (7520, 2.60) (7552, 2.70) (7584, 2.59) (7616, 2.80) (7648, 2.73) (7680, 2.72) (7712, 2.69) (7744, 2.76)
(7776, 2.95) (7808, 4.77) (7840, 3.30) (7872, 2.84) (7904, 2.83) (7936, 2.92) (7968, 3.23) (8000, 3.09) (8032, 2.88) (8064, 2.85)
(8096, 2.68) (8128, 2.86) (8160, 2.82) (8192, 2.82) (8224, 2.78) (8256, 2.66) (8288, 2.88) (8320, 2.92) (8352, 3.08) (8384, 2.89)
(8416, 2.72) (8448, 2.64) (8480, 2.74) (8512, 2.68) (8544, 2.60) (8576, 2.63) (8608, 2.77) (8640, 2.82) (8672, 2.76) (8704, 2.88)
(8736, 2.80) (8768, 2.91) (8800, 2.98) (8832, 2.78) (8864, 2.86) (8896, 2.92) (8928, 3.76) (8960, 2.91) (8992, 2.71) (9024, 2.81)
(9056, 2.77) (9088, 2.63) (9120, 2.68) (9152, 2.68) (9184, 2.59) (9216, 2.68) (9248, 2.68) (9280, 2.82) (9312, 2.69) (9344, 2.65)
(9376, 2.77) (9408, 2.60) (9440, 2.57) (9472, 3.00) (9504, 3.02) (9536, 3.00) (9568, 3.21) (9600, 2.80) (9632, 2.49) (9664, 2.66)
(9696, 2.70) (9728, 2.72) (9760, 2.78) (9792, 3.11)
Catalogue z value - 0.19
